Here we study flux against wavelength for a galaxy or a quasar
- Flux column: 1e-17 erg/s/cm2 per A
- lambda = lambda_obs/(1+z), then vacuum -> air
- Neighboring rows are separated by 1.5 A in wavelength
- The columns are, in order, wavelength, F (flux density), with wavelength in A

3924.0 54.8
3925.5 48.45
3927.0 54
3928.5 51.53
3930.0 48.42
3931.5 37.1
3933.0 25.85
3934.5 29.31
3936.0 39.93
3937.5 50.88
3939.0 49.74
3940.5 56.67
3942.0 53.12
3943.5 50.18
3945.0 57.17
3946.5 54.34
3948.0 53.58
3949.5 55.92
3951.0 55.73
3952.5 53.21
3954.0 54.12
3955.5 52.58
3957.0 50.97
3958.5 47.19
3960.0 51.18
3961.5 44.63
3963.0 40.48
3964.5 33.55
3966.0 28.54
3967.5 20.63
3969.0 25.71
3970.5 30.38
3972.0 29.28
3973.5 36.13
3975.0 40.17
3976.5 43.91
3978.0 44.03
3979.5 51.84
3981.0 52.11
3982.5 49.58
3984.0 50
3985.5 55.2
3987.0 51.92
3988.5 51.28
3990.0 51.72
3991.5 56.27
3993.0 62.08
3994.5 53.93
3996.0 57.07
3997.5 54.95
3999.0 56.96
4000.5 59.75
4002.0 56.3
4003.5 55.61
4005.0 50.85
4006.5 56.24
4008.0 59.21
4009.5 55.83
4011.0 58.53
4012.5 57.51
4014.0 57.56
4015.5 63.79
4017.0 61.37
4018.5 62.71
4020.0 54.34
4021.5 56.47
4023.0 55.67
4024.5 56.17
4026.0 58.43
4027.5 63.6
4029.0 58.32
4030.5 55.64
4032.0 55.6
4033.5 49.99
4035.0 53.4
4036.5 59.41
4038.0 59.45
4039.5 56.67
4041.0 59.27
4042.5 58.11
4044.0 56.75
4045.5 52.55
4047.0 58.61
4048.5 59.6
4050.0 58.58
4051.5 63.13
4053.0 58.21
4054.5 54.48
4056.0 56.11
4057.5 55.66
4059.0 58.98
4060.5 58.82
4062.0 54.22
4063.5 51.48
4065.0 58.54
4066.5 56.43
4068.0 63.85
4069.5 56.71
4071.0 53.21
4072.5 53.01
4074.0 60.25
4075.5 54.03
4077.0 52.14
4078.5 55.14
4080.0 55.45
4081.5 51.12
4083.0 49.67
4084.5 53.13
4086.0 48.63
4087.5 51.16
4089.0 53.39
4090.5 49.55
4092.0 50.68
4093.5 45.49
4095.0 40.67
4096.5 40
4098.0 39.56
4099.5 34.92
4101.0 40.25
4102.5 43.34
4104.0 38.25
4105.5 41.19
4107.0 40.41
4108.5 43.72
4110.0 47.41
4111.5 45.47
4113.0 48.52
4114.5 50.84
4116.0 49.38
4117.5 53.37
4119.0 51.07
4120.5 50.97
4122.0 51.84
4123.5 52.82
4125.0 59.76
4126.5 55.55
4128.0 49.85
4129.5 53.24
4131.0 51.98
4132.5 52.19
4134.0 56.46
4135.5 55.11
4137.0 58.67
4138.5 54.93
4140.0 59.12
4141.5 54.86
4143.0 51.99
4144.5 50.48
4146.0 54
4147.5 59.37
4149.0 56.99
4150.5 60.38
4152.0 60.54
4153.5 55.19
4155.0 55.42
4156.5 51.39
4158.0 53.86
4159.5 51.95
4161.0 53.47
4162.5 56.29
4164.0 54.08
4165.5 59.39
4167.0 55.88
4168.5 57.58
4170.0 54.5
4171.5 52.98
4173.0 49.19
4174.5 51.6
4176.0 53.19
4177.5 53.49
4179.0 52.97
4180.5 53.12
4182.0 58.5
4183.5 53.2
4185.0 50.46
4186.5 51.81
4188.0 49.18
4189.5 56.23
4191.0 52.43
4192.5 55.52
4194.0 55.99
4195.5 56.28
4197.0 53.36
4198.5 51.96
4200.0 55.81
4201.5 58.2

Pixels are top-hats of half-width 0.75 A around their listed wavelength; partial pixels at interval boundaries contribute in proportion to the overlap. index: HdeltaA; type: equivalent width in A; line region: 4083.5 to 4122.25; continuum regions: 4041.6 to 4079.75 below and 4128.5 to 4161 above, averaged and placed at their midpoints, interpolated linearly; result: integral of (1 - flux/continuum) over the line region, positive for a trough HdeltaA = 6.7 A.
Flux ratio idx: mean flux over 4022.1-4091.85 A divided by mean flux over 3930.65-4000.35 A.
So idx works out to 1.19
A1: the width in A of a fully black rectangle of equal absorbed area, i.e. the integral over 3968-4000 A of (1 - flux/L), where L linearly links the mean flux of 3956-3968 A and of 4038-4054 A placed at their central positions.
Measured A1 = -1.7 A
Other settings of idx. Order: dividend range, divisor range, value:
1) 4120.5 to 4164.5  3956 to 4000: 1.20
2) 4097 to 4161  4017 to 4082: 0.90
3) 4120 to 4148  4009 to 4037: 0.94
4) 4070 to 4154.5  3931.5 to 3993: 1.11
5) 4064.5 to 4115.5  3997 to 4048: 0.86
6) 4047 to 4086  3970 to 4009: 1.10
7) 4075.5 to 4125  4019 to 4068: 0.84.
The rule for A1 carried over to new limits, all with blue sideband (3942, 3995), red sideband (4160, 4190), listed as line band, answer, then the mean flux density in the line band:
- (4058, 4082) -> -2.67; 55.9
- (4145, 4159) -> -0.82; 56.2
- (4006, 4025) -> -3.80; 58.2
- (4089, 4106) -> 2.83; 42.7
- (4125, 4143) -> -0.81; 54.8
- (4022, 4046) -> -3.80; 56.9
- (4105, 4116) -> 1.26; 45.7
